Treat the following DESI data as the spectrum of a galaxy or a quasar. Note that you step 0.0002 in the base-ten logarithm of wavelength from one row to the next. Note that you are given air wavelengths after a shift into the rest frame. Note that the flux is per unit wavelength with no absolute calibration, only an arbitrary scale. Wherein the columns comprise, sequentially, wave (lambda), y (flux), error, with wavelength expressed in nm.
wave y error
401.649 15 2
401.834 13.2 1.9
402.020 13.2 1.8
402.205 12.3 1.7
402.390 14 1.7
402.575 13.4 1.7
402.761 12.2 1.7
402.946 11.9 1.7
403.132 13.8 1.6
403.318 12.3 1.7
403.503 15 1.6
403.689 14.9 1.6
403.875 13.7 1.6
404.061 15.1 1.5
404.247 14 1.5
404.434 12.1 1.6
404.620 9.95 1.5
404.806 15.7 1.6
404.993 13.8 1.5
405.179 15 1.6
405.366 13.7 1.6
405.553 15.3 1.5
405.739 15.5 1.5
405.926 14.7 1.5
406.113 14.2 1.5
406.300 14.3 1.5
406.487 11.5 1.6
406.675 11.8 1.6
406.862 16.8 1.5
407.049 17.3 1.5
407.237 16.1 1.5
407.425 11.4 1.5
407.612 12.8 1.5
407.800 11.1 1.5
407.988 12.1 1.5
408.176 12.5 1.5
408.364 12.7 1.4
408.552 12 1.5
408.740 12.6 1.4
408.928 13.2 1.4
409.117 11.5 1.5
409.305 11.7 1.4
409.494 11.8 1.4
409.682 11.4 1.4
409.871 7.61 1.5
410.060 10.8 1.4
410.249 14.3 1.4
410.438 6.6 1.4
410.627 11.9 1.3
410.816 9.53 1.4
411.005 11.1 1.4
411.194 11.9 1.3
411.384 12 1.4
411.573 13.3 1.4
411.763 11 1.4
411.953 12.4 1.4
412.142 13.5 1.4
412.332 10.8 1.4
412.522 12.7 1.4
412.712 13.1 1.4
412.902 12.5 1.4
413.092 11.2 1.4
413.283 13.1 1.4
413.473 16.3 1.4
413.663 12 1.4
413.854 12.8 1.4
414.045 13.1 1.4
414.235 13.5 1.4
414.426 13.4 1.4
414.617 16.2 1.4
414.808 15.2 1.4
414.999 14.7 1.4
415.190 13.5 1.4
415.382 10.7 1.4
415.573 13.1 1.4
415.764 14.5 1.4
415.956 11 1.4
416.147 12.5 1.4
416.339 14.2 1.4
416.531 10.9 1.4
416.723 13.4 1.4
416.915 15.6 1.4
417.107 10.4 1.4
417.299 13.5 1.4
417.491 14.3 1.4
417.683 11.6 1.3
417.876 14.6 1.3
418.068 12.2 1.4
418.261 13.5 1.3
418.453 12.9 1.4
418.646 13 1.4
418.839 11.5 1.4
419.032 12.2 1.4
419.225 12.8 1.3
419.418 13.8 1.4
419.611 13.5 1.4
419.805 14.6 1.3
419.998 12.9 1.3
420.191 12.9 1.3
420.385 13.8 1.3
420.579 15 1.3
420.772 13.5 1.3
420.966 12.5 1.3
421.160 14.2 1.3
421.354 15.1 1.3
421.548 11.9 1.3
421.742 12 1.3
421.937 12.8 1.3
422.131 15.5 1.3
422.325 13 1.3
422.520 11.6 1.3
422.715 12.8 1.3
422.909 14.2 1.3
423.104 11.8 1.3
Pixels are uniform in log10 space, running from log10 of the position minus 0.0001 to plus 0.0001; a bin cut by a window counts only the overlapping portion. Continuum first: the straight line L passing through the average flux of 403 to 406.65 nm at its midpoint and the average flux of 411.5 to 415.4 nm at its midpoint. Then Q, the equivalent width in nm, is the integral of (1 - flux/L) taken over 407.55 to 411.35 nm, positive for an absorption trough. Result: 0.57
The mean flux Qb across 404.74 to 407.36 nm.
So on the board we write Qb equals 14.6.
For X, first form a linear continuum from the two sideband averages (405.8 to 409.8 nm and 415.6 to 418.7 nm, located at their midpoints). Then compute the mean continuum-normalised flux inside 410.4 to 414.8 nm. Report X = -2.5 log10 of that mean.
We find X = 0.05 mag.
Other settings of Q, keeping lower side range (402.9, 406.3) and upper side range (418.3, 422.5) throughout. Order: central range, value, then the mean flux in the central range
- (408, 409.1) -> 0.10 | 12.5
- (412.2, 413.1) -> 0.09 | 12.2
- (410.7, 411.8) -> 0.17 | 11.5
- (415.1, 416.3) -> 0.08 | 12.6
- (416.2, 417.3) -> 0.04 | 12.9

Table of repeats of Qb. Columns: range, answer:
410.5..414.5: 12.4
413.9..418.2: 13.3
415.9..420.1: 13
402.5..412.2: 12.8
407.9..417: 12.4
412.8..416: 13.4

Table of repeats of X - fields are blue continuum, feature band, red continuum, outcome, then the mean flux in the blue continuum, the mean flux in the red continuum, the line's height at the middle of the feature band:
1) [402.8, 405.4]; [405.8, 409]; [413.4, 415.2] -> 0.030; 13.6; 14.1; 13.8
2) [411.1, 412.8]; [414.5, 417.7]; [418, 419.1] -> -0.070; 12.3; 12.6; 12.5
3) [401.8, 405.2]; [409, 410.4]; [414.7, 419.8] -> 0.190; 13.4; 13.1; 13.3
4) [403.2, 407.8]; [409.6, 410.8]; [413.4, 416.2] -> 0.306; 14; 13.5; 13.7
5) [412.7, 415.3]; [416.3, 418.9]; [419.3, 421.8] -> 0.050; 13.6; 13.5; 13.6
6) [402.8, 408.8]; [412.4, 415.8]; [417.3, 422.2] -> 0.003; 13.6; 13.3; 13.4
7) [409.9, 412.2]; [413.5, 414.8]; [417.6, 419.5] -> -0.151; 11.4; 12.8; 12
